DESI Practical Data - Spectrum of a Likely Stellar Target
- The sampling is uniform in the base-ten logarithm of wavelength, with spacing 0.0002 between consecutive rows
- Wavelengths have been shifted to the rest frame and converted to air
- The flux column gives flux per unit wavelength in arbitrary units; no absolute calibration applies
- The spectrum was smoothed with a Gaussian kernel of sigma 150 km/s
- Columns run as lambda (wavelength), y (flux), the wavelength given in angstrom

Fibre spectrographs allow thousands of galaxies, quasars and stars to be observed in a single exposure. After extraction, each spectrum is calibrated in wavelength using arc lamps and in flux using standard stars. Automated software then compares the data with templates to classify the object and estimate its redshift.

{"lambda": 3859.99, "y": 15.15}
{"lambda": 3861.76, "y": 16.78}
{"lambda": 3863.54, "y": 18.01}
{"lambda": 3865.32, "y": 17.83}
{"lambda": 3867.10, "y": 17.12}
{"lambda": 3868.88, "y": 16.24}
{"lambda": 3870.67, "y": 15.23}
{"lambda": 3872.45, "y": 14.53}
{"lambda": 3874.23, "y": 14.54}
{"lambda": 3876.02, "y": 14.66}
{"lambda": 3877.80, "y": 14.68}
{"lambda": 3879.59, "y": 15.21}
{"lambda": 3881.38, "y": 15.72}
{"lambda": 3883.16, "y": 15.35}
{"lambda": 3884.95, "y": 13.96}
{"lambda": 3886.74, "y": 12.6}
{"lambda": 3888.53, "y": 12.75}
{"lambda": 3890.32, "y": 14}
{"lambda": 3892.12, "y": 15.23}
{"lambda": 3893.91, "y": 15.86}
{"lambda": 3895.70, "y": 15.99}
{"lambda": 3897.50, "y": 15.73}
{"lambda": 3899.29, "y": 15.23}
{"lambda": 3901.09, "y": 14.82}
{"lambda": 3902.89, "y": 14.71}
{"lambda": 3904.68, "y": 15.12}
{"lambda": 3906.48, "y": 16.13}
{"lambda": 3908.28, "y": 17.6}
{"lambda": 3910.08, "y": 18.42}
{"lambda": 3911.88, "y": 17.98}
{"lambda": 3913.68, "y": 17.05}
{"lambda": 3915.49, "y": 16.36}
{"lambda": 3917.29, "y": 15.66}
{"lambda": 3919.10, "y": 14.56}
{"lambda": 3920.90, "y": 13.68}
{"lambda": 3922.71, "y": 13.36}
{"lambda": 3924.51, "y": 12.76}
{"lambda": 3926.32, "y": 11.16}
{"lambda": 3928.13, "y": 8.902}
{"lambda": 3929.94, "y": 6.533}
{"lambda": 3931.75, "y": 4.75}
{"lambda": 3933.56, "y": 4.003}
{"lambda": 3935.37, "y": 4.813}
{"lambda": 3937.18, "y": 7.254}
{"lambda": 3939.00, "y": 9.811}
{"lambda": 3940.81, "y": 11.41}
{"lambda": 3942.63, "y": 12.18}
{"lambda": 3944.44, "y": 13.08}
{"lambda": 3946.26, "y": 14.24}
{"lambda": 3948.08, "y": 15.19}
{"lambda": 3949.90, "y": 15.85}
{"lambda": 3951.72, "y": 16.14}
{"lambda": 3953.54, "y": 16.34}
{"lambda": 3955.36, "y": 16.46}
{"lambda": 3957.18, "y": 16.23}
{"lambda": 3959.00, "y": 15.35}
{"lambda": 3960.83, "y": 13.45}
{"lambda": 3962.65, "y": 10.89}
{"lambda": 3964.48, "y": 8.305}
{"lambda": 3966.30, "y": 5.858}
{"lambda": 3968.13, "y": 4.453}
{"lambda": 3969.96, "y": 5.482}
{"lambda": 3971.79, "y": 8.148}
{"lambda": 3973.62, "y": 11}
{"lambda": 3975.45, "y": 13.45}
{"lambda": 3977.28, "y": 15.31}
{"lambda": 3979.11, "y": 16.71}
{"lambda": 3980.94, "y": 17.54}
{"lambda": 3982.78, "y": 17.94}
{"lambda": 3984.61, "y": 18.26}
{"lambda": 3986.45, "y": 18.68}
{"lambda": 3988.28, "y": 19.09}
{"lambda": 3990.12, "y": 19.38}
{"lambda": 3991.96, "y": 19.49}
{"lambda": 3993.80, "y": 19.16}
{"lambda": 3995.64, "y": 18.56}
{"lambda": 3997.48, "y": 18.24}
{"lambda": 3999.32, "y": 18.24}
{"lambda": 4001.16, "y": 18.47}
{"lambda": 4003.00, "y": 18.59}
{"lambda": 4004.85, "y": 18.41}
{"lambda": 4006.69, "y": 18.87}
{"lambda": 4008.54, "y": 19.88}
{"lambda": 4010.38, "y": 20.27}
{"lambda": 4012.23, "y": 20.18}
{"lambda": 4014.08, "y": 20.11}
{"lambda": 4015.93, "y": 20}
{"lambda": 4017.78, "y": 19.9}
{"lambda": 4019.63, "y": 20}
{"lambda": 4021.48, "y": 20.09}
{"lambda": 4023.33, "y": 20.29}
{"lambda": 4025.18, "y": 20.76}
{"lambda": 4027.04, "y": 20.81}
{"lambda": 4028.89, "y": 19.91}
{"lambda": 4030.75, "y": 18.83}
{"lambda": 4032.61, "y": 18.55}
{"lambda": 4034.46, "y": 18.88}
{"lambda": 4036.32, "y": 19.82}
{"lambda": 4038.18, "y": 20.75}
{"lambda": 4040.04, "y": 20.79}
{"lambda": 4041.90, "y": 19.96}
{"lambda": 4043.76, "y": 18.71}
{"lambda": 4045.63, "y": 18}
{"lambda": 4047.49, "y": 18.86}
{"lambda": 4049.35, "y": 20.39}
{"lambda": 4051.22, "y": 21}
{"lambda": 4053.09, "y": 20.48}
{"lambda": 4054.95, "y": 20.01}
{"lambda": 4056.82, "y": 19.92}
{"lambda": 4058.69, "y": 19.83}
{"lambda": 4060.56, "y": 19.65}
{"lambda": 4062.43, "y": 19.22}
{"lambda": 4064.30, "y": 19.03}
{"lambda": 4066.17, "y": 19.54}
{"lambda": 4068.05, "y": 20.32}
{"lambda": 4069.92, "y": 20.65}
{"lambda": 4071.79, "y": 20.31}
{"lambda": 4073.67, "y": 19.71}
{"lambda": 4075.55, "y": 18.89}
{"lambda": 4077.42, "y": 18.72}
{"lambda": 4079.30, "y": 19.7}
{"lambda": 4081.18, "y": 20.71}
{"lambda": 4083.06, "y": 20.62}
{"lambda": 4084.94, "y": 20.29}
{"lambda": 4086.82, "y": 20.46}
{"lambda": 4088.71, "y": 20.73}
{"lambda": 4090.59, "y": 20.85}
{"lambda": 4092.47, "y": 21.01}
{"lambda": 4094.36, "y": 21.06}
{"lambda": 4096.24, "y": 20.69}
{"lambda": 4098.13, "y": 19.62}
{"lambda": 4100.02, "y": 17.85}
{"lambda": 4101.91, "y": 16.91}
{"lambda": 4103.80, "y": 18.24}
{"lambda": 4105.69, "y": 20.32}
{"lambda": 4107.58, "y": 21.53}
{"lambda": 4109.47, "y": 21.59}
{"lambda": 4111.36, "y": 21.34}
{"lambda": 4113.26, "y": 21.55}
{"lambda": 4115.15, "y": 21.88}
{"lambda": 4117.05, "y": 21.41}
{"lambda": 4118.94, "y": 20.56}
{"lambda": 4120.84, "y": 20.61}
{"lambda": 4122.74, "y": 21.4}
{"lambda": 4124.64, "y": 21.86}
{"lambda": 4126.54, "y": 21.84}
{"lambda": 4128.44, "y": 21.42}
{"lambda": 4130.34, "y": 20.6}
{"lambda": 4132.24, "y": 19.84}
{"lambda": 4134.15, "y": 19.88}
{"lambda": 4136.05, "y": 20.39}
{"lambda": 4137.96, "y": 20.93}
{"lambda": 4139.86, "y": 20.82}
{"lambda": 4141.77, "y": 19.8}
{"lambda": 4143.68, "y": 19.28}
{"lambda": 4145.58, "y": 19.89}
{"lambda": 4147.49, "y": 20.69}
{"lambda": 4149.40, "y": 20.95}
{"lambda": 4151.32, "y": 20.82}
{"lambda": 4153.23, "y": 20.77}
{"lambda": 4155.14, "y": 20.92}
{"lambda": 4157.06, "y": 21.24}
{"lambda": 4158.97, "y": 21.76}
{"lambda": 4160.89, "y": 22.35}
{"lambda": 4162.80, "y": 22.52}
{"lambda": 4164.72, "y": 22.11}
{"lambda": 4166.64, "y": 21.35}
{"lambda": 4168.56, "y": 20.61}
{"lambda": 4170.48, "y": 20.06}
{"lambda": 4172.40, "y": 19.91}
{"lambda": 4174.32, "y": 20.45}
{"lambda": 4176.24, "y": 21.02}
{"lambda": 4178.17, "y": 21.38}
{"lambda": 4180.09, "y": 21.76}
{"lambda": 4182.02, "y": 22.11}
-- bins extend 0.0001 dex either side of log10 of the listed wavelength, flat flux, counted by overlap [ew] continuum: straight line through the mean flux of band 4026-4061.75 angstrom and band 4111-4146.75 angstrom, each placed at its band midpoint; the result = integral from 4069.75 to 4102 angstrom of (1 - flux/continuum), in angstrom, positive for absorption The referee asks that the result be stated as 0.4 angstrom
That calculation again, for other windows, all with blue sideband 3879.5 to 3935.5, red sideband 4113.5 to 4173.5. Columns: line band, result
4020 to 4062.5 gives -4.84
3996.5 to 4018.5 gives -3.25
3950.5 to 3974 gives 5.93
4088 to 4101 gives -0.55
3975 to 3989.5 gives -1.16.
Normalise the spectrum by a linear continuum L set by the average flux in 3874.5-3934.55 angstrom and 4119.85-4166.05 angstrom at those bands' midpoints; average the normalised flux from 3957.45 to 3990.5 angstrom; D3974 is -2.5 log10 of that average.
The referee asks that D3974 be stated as 0.21 mag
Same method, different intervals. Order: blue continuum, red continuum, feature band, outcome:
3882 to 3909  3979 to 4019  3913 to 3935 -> 0.374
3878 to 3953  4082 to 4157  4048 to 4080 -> -0.069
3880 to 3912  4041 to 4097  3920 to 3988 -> 0.366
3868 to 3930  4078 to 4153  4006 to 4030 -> -0.124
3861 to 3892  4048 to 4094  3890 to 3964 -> 0.215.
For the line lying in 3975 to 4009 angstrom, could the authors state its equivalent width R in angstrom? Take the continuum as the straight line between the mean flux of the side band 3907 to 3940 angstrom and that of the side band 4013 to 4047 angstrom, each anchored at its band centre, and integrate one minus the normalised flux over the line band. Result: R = -2.3 angstrom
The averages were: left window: 12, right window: 19.8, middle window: 18.2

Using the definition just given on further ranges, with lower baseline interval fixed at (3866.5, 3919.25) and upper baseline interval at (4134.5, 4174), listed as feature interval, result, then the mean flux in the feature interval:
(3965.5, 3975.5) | 5.53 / 7.62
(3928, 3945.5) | 8.63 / 8.3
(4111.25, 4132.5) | -1.12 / 21.2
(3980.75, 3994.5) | -1.07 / 18.7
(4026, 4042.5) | -1.31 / 19.8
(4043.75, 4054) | -0.54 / 19.6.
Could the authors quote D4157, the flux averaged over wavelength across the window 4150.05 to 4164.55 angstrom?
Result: 21.5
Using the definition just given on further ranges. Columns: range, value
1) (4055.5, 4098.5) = 20.1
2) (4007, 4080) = 19.8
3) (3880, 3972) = 12.9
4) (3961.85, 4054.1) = 17.5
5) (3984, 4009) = 18.8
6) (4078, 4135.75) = 20.5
